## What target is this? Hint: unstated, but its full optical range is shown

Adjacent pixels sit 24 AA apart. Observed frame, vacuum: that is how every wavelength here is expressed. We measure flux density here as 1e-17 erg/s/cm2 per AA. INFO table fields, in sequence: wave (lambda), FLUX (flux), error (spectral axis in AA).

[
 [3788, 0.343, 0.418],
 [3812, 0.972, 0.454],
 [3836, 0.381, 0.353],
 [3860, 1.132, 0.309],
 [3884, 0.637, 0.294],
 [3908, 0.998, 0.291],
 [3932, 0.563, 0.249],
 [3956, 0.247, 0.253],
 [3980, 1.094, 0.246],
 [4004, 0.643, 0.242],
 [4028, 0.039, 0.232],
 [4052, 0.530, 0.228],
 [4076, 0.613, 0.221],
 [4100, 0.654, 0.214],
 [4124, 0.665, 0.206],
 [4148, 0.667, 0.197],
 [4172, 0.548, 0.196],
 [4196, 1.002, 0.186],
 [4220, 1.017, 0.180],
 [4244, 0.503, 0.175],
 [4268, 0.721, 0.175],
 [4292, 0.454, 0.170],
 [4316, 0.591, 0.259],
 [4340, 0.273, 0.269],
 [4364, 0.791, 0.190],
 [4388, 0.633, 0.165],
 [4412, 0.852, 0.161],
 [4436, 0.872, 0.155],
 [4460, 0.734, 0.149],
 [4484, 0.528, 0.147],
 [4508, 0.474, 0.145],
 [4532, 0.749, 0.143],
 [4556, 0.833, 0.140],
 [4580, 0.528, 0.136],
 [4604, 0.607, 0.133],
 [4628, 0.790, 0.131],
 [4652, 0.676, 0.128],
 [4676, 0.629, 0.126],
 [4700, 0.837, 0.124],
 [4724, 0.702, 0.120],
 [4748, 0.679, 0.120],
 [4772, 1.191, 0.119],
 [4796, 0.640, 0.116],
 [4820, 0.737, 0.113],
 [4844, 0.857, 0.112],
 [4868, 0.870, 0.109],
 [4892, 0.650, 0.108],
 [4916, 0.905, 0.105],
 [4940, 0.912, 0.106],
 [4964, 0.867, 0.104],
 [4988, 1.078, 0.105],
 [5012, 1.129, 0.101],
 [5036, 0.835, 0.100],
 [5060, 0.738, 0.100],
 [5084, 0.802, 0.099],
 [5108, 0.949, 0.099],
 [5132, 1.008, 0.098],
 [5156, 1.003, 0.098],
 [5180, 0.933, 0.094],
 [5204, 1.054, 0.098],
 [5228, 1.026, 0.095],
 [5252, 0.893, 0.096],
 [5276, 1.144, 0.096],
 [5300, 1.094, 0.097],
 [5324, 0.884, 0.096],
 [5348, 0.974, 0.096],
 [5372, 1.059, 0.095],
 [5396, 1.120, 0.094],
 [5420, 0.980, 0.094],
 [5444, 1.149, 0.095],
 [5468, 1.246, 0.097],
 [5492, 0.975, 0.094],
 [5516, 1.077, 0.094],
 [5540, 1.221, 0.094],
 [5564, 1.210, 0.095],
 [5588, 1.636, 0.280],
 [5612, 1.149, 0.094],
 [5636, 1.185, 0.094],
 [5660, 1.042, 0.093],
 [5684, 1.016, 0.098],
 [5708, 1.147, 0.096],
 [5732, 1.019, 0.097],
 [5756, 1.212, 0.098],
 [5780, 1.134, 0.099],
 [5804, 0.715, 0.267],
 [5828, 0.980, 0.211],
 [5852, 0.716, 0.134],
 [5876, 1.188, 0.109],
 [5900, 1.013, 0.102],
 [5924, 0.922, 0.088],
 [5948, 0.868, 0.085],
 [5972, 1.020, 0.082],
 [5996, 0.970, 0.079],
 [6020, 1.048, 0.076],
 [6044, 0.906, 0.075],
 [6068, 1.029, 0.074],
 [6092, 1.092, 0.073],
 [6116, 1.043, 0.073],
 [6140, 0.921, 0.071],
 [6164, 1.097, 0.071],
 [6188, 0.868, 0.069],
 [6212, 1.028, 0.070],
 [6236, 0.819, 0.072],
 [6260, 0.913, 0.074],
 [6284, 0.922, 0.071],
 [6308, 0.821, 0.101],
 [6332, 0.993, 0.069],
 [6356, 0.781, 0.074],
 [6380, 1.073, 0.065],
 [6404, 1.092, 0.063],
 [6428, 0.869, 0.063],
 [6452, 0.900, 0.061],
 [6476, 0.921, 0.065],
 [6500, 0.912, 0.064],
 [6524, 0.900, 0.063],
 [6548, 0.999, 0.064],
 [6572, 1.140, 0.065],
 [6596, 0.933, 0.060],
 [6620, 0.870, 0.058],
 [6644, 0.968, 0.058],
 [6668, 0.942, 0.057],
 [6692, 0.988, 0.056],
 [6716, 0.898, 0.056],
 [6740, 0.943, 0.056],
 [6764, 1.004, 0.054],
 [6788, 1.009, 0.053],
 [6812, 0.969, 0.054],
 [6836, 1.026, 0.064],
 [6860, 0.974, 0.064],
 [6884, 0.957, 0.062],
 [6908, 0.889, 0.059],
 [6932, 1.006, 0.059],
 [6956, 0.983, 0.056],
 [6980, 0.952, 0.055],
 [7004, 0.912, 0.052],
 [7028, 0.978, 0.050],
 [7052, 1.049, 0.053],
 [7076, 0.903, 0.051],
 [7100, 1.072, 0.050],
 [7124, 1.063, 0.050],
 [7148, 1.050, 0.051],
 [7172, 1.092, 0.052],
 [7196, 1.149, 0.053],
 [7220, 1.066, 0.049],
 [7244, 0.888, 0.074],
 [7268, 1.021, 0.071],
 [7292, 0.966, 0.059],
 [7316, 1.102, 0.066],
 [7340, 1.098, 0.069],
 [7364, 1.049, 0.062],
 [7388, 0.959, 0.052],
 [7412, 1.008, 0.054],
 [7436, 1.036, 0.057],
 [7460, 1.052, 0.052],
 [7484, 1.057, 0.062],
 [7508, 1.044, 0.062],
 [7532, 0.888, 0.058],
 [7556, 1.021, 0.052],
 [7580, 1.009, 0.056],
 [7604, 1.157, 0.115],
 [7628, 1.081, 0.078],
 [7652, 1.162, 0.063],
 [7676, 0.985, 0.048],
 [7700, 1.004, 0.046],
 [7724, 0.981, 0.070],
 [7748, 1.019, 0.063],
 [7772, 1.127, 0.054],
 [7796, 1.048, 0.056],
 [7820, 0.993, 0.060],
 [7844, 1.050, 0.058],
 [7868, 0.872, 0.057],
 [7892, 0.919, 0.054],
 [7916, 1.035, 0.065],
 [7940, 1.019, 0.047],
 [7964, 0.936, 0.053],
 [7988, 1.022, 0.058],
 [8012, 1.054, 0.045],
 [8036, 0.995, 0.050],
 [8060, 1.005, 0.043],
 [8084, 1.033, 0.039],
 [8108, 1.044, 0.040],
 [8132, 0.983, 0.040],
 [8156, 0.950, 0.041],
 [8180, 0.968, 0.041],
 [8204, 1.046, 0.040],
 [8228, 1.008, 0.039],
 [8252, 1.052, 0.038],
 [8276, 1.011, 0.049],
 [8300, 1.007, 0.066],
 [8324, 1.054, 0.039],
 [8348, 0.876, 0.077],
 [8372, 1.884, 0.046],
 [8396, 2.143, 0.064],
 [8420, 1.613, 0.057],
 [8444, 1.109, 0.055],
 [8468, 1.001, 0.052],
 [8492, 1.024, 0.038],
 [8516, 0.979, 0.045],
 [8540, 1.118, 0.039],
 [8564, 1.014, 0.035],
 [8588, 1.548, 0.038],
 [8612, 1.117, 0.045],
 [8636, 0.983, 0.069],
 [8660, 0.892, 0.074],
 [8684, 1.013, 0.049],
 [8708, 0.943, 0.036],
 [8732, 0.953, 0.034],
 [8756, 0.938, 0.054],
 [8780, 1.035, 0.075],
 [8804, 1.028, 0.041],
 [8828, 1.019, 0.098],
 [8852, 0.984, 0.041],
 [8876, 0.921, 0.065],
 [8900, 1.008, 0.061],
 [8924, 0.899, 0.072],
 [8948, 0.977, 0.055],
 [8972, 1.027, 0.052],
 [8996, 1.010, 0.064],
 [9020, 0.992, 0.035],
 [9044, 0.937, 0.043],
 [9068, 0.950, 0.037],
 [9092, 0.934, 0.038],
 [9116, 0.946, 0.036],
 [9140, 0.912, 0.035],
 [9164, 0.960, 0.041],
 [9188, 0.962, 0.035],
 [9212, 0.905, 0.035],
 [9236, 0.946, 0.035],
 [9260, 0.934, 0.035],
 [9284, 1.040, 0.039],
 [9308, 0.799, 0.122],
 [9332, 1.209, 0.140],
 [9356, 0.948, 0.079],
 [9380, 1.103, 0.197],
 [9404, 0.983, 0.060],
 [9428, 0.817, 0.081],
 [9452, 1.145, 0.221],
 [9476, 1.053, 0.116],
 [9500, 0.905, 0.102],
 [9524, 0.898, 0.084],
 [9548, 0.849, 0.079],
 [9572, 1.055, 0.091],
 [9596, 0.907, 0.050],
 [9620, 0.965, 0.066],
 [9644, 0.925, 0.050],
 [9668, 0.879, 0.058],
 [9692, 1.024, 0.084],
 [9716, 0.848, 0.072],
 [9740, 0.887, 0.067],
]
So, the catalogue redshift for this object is 0.28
